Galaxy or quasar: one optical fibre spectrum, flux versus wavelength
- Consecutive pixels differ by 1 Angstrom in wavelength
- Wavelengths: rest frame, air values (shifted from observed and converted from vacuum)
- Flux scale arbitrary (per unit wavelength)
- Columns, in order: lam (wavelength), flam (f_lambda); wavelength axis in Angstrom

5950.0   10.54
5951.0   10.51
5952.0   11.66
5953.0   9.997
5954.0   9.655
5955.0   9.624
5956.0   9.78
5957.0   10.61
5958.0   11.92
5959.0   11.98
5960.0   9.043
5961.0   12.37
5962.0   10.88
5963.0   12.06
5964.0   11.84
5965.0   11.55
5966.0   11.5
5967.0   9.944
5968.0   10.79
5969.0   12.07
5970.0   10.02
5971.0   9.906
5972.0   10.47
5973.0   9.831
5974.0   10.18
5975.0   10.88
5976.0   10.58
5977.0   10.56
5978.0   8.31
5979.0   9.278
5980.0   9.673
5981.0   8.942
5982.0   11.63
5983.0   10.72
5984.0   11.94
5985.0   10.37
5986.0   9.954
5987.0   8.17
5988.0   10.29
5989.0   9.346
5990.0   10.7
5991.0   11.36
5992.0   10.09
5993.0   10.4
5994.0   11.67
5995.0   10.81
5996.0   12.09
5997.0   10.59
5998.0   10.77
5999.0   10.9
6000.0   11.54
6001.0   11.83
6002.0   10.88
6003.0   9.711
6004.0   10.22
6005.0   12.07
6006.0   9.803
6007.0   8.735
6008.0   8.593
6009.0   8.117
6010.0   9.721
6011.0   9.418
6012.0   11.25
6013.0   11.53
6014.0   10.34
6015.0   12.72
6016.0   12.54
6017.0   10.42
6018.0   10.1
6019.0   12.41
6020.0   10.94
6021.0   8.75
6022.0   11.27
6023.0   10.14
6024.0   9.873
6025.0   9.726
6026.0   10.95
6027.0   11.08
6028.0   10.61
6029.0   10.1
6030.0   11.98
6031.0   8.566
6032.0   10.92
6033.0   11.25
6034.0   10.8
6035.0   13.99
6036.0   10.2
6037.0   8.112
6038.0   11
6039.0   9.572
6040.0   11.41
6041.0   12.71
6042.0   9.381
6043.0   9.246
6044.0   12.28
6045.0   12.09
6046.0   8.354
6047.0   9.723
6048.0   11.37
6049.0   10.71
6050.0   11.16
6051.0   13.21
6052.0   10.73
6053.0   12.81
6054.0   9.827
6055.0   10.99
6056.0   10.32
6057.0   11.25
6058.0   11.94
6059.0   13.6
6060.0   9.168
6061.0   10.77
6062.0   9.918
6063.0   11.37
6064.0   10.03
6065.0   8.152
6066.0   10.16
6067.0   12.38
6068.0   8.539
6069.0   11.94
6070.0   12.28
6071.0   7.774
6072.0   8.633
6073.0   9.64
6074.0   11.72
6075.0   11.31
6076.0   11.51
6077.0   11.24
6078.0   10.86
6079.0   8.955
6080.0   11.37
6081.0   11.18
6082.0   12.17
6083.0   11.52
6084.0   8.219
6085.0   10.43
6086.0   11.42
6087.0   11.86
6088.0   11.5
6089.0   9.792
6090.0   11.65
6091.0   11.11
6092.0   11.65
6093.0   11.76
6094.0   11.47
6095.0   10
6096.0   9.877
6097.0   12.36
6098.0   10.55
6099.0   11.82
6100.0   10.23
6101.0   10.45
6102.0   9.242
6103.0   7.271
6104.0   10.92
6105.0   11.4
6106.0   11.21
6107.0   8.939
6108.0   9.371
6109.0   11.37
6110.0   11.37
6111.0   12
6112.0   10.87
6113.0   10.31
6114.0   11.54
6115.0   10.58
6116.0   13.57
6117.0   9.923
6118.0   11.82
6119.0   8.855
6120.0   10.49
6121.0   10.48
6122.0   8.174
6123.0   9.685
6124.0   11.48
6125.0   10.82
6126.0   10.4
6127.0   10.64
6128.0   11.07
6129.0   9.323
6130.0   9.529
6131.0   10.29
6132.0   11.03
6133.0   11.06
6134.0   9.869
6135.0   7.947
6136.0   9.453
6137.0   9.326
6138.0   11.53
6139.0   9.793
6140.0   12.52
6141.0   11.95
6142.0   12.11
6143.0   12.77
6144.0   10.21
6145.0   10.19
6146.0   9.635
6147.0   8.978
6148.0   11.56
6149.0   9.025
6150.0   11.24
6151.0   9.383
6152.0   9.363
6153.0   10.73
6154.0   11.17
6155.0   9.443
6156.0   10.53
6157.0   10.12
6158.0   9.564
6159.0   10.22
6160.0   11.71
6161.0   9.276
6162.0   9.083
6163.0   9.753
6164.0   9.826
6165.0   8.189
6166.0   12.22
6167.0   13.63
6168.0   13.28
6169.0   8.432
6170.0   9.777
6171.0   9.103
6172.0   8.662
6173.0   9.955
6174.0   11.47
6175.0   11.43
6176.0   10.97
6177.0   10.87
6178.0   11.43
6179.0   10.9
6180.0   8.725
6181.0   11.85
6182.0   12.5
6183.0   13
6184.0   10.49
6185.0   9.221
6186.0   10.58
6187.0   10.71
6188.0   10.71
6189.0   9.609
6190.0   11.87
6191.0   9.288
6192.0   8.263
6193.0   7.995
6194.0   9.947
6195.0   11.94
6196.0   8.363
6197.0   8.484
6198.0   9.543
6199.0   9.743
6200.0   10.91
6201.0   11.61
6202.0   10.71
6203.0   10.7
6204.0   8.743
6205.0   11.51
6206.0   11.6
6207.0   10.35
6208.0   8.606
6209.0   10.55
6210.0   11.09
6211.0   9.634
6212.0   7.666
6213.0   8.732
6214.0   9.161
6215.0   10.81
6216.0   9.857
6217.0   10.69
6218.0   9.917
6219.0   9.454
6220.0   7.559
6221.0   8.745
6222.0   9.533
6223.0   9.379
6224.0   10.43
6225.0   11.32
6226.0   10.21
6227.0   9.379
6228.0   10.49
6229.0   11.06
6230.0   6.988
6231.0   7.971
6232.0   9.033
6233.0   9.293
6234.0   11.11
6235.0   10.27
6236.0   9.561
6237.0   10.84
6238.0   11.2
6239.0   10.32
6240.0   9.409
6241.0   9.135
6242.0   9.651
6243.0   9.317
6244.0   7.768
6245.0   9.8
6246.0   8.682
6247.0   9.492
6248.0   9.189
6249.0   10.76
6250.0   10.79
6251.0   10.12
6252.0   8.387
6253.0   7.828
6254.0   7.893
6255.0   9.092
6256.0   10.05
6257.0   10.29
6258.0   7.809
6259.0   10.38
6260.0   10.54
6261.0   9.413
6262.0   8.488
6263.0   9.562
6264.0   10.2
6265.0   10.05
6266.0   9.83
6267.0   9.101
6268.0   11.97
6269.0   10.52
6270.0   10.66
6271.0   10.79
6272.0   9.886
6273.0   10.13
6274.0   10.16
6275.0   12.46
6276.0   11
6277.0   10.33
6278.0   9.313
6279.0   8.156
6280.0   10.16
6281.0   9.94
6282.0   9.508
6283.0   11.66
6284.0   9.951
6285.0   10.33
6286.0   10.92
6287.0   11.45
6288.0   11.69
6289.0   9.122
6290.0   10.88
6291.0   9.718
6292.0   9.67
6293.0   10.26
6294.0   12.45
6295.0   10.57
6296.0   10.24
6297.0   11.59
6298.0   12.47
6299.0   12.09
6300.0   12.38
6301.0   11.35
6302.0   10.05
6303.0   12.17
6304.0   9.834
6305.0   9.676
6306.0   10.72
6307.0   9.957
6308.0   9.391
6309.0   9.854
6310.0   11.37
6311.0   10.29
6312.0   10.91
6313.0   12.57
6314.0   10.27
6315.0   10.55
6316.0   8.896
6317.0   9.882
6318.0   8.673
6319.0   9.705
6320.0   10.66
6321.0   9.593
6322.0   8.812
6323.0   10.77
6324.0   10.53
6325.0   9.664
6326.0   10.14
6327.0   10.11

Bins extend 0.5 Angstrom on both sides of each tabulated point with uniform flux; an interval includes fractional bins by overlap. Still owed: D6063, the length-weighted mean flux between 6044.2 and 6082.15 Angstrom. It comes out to 10.8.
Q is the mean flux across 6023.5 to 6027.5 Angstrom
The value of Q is 10.4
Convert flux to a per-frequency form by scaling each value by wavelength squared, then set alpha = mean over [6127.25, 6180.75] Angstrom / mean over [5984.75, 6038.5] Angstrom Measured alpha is 1.03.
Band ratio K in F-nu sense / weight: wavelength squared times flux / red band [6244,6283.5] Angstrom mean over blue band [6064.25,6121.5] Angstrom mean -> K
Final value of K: 1.0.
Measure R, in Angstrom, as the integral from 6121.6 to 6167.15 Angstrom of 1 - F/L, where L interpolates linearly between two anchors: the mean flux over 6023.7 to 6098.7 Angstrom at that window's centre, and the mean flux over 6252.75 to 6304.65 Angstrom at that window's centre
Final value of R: 1.2 Angstrom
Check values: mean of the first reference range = 10.8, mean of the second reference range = 10.3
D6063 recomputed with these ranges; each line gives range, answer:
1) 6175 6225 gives 10.1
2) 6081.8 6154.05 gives 10.6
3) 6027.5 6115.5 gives 10.7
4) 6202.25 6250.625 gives 9.75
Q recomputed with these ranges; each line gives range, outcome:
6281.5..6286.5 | 10.5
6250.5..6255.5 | 8.66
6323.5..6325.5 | 10.1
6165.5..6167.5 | 12.9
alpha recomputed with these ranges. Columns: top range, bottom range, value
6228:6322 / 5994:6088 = 1.02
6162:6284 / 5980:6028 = 1.02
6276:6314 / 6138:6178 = 1.06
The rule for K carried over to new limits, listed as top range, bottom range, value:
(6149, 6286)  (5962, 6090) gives 1.00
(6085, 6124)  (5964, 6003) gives 1.06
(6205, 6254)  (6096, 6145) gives 0.95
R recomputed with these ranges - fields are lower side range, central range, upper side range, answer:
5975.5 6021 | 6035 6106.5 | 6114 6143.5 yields -1.4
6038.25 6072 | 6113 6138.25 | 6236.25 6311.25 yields 0.5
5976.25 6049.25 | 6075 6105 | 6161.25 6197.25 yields -1.0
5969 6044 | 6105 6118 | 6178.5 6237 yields -1.0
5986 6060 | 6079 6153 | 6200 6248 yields -2.3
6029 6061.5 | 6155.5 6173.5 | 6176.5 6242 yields 0.1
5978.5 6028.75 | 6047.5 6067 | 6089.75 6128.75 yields -0.7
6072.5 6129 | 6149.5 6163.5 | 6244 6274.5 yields 0.3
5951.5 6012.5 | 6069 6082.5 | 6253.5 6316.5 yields -0.3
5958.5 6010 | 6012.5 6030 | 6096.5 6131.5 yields -0.5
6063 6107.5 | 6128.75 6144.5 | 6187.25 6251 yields -0.4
